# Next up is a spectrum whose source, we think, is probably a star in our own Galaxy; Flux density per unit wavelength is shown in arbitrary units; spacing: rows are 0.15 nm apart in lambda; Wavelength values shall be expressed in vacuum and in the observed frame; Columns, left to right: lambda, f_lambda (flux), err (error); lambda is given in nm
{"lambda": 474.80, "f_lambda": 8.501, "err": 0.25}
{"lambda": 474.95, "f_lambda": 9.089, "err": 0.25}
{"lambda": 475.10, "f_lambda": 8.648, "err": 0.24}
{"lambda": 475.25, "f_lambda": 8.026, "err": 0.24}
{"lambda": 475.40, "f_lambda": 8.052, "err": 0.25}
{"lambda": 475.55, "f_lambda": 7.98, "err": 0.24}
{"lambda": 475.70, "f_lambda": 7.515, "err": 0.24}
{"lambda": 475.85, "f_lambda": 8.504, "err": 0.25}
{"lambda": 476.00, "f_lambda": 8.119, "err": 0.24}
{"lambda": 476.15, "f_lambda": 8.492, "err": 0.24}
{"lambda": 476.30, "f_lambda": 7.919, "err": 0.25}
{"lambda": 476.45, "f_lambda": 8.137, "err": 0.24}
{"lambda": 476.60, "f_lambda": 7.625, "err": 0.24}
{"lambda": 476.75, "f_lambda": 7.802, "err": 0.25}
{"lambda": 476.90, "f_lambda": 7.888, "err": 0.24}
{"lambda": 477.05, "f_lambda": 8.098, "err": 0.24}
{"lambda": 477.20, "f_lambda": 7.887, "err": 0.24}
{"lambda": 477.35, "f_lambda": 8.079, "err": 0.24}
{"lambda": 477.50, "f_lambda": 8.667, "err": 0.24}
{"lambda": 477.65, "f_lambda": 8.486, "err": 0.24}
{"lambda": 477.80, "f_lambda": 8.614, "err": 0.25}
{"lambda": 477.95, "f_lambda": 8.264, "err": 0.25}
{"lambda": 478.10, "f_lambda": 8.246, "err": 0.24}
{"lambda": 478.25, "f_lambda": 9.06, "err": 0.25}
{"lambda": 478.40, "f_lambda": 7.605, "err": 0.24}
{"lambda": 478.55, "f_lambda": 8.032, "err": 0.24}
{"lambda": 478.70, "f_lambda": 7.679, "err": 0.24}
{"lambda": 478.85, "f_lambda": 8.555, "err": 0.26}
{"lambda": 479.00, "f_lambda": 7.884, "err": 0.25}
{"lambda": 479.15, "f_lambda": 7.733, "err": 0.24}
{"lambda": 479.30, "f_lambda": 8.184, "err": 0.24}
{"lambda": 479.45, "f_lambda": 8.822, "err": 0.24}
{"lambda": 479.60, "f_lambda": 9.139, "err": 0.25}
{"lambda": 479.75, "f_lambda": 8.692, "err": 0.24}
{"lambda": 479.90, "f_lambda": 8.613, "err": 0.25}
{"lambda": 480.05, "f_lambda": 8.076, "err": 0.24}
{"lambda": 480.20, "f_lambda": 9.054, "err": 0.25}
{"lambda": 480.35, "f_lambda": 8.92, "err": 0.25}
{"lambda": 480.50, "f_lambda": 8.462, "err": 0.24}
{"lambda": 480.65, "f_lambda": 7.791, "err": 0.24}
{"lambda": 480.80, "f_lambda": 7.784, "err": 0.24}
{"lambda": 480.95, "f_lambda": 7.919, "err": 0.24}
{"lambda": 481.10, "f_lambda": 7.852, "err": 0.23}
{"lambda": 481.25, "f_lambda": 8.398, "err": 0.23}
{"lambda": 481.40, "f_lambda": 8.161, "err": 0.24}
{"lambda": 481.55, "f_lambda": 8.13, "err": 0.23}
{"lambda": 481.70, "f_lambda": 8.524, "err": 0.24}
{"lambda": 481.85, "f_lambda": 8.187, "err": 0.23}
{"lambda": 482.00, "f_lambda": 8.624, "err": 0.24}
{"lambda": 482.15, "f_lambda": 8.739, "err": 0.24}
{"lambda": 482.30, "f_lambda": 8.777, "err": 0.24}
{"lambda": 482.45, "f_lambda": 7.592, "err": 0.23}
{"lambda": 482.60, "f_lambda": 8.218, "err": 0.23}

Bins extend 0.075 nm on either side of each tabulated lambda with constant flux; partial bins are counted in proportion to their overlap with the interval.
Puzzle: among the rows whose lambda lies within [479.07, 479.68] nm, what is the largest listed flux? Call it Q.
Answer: 9.139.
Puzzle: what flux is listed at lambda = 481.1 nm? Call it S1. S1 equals 7.852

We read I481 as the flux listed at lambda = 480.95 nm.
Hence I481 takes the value 7.919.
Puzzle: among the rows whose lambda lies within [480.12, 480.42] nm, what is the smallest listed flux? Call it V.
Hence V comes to 8.92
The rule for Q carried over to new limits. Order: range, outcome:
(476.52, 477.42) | 8.098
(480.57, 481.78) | 8.524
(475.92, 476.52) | 8.492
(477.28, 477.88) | 8.667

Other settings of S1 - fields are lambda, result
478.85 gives 8.555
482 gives 8.624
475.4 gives 8.052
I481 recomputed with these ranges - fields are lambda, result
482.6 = 8.218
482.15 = 8.739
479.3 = 8.184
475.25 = 8.026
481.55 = 8.13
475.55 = 7.98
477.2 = 7.887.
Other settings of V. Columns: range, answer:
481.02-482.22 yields 7.852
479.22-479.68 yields 8.184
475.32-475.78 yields 7.515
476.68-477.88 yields 7.802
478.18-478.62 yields 7.605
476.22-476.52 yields 7.919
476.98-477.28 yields 7.887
